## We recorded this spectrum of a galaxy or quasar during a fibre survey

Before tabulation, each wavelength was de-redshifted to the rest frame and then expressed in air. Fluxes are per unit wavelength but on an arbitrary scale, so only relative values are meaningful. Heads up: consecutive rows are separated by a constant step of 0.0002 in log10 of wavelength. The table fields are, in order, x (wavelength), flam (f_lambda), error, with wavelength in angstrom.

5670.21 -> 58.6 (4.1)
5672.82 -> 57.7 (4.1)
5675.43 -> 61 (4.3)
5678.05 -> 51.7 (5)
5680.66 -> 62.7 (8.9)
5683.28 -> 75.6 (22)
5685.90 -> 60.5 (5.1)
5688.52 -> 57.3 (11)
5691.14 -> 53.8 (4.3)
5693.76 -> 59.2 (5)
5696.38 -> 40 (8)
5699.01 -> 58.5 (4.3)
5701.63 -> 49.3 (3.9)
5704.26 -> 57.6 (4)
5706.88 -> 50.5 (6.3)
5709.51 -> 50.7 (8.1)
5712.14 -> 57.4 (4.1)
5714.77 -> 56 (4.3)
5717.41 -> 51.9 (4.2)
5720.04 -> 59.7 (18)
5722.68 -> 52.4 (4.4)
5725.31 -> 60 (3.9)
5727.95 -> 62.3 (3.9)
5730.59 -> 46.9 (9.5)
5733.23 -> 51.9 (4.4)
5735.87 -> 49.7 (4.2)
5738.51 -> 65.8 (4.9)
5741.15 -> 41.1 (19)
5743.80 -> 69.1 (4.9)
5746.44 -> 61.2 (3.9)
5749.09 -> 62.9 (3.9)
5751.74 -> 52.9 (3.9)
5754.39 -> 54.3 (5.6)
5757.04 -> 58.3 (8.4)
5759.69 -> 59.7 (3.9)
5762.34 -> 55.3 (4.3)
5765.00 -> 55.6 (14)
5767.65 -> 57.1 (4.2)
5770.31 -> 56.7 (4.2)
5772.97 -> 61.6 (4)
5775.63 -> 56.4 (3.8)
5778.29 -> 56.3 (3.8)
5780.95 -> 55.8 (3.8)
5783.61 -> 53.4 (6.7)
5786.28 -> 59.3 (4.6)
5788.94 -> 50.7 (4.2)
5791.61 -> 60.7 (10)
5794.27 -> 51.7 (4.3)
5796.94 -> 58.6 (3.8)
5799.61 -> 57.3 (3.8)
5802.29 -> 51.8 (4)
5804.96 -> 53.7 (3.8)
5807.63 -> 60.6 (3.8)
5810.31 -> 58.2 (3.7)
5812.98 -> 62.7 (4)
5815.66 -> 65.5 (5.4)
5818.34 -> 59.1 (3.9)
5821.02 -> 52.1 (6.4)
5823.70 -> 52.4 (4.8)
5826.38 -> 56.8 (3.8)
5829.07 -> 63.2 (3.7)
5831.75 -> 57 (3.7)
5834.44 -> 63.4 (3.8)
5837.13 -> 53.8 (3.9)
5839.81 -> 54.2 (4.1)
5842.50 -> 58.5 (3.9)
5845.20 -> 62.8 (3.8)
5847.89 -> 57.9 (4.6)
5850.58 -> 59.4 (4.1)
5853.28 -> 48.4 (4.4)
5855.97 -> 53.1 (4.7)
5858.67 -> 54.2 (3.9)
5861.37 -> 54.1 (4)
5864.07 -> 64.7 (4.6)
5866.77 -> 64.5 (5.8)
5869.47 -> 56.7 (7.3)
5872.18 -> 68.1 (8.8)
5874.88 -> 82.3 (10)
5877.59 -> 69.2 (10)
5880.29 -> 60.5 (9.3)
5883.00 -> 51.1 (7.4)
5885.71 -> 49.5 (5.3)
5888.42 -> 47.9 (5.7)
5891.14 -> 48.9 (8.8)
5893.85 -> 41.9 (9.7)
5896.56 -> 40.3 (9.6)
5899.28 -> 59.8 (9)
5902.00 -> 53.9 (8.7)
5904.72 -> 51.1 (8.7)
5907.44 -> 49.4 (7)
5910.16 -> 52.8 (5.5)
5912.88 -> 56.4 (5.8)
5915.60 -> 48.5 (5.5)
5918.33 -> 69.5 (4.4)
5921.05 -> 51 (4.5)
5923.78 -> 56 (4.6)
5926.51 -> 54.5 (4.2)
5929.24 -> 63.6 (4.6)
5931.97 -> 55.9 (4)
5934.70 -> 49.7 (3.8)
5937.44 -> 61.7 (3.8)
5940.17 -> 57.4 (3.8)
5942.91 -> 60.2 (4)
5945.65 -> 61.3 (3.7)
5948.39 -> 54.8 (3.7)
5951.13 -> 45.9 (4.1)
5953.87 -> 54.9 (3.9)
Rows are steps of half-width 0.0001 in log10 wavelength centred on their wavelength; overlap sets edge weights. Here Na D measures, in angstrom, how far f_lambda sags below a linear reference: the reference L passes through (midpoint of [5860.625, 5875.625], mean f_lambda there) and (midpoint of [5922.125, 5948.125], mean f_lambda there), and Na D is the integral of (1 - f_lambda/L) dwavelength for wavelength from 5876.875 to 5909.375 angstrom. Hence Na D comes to 5.5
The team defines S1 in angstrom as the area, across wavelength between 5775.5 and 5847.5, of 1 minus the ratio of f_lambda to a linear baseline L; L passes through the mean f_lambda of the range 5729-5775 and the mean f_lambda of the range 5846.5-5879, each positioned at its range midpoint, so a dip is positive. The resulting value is 2.1 angstrom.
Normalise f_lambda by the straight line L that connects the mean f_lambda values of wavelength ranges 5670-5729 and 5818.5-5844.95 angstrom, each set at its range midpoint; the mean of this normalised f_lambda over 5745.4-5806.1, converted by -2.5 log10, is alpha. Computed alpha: 0.007 mag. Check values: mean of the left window 56.6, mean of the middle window 56.6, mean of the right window 57.2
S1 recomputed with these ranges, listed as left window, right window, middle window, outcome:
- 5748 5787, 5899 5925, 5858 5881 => -3.70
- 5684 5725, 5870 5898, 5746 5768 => -0.89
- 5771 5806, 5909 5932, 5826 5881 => -3.85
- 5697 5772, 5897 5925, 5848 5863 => 0.12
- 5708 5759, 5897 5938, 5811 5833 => -1.18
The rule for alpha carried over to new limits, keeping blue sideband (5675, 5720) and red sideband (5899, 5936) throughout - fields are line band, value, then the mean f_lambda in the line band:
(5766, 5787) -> -0.024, 57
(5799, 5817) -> -0.058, 58.6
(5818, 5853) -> -0.038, 57.4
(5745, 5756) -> -0.041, 58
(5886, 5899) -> 0.188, 46.4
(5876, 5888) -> -0.041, 57.3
